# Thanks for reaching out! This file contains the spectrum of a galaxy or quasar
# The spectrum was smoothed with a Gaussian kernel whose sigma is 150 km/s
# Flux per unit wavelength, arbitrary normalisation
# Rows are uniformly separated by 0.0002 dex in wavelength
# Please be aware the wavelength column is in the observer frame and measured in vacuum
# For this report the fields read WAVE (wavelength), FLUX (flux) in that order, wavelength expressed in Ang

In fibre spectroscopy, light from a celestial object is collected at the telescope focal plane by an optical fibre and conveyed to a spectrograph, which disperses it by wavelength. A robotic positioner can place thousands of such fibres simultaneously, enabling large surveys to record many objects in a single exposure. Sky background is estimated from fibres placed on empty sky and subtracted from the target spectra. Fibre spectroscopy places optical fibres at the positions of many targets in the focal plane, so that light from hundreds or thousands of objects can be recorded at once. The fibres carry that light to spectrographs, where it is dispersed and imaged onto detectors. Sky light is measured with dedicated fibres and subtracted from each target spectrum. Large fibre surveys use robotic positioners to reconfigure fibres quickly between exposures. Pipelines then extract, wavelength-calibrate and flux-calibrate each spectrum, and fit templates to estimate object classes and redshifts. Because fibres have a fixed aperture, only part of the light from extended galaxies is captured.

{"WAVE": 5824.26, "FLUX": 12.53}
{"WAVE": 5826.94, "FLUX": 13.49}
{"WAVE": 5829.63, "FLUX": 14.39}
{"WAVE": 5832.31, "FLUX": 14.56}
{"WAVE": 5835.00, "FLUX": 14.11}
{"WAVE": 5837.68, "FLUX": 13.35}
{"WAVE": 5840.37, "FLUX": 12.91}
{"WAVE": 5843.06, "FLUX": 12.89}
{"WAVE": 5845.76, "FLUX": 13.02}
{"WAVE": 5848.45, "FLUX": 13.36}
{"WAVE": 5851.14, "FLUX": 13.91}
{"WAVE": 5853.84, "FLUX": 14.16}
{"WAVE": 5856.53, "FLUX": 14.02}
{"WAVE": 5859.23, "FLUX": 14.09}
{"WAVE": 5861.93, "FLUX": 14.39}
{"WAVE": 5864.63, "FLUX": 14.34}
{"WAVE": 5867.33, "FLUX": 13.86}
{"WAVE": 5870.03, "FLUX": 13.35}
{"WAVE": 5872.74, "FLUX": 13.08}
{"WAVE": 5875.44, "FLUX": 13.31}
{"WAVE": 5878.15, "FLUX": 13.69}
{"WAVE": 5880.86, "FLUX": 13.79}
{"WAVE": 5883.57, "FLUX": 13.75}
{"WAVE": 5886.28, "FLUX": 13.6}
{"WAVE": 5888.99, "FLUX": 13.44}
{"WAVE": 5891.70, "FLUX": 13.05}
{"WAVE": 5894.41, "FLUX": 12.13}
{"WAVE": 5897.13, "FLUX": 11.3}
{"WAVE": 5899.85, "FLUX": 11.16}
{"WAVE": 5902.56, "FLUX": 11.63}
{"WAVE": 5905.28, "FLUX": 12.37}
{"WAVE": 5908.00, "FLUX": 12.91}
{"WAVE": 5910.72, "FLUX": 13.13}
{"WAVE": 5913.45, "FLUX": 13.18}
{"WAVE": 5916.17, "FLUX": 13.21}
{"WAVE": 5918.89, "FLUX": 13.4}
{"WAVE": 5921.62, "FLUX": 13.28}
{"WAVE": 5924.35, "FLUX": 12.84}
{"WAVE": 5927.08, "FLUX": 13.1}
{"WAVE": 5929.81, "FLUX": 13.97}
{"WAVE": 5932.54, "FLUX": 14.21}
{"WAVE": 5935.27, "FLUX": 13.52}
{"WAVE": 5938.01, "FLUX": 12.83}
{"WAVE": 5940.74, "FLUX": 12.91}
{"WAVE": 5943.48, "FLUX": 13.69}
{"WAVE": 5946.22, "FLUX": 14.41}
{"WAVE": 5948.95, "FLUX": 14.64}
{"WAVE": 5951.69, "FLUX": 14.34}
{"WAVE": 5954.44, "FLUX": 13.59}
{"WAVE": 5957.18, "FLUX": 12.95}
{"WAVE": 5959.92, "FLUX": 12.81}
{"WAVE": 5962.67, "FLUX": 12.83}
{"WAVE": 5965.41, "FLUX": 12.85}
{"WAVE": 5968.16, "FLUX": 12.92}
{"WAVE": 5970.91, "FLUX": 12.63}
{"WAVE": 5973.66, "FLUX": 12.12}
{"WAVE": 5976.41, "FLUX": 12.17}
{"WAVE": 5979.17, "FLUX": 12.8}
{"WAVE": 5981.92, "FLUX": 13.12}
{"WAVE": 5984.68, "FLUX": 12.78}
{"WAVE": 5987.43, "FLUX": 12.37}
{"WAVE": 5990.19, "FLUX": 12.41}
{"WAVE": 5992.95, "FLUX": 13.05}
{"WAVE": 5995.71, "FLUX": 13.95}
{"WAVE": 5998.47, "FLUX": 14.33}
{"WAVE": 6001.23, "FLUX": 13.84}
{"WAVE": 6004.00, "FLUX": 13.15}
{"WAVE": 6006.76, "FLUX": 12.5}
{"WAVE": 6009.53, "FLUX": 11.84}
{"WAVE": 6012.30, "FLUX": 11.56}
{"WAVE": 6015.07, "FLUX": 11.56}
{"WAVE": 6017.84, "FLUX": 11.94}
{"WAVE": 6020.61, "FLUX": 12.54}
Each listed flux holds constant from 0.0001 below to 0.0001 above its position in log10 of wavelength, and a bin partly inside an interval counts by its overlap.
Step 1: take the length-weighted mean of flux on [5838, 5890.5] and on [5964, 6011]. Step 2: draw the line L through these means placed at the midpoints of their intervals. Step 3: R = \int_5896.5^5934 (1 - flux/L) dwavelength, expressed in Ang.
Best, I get 1.2 Ang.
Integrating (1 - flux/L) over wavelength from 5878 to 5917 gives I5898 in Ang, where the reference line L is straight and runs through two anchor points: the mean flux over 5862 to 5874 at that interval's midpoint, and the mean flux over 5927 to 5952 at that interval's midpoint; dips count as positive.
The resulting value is 2.7 Ang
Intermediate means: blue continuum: 13.7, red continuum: 13.8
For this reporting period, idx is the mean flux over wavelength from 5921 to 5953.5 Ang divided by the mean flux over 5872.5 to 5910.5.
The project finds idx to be 1.07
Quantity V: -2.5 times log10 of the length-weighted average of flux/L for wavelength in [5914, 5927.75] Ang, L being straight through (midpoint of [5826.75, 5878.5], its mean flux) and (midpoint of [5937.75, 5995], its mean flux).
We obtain 0.01 mag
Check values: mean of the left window 13.7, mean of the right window 13.1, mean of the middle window 13.2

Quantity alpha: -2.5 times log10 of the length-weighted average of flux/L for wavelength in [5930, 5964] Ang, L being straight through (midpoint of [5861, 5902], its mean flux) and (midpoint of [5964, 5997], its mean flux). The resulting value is -0.06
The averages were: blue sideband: 13.2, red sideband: 12.8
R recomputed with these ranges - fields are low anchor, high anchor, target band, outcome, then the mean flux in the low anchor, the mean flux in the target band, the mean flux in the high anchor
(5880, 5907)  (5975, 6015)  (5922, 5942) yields -1.0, 12.6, 13.3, 12.8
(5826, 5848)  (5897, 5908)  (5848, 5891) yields -3.6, 13.6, 13.8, 11.8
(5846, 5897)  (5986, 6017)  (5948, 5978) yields -0.1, 13.6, 13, 12.8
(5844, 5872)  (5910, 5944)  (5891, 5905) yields 1.8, 13.8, 11.8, 13.3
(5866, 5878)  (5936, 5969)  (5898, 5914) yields 1.3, 13.4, 12.3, 13.4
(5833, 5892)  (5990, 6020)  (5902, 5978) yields -0.1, 13.6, 13.2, 12.7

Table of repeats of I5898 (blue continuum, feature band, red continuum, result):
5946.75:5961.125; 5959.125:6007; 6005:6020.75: -0.36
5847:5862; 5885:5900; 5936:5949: 1.36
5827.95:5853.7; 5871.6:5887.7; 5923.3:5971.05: 0.01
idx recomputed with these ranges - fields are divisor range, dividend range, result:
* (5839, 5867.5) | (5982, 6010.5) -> 0.95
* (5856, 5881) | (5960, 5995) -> 0.92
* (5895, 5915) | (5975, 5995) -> 1.04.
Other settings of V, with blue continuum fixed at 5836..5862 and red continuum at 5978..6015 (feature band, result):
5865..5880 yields -0.005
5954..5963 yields 0.002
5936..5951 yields -0.049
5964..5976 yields 0.033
